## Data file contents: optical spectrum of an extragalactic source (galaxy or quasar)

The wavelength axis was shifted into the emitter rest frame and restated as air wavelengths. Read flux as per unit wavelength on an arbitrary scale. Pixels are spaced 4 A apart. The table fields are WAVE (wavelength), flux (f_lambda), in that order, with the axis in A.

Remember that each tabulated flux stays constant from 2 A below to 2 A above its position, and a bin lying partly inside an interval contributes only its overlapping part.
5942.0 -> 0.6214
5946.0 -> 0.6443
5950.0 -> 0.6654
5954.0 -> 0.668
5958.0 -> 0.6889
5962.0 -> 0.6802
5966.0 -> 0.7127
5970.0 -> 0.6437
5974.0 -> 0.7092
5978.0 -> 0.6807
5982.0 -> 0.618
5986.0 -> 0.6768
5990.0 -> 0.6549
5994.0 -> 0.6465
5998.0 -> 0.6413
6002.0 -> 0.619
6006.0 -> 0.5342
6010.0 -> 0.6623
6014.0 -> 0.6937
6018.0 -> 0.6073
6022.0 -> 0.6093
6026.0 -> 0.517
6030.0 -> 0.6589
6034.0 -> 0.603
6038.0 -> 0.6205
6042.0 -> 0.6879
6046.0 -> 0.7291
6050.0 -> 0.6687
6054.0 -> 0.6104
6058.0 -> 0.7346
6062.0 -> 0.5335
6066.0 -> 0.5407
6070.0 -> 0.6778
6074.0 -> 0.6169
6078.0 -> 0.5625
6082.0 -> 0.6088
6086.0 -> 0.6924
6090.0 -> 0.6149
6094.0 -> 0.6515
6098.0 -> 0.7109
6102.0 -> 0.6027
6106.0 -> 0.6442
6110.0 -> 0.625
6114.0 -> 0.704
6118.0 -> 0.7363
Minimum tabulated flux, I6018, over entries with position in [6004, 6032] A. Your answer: 0.517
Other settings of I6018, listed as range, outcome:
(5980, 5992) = 0.618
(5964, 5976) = 0.6437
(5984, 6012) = 0.5342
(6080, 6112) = 0.6027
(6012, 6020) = 0.6073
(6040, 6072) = 0.5335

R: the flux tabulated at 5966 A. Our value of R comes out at 0.7127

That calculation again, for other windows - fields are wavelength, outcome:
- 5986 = 0.6768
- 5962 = 0.6802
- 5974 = 0.7092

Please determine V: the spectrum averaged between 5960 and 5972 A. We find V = 0.679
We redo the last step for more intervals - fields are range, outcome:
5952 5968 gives 0.687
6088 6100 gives 0.659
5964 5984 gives 0.673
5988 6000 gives 0.648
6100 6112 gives 0.624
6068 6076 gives 0.647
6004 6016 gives 0.63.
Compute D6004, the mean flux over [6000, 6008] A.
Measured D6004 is 0.577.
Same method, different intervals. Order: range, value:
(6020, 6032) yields 0.595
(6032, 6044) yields 0.637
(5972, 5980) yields 0.695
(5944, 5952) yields 0.655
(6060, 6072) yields 0.584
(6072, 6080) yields 0.59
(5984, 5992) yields 0.666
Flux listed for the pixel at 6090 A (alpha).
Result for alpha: 0.6149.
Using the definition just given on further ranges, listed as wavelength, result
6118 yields 0.7363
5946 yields 0.6443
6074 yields 0.6169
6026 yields 0.517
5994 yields 0.6465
